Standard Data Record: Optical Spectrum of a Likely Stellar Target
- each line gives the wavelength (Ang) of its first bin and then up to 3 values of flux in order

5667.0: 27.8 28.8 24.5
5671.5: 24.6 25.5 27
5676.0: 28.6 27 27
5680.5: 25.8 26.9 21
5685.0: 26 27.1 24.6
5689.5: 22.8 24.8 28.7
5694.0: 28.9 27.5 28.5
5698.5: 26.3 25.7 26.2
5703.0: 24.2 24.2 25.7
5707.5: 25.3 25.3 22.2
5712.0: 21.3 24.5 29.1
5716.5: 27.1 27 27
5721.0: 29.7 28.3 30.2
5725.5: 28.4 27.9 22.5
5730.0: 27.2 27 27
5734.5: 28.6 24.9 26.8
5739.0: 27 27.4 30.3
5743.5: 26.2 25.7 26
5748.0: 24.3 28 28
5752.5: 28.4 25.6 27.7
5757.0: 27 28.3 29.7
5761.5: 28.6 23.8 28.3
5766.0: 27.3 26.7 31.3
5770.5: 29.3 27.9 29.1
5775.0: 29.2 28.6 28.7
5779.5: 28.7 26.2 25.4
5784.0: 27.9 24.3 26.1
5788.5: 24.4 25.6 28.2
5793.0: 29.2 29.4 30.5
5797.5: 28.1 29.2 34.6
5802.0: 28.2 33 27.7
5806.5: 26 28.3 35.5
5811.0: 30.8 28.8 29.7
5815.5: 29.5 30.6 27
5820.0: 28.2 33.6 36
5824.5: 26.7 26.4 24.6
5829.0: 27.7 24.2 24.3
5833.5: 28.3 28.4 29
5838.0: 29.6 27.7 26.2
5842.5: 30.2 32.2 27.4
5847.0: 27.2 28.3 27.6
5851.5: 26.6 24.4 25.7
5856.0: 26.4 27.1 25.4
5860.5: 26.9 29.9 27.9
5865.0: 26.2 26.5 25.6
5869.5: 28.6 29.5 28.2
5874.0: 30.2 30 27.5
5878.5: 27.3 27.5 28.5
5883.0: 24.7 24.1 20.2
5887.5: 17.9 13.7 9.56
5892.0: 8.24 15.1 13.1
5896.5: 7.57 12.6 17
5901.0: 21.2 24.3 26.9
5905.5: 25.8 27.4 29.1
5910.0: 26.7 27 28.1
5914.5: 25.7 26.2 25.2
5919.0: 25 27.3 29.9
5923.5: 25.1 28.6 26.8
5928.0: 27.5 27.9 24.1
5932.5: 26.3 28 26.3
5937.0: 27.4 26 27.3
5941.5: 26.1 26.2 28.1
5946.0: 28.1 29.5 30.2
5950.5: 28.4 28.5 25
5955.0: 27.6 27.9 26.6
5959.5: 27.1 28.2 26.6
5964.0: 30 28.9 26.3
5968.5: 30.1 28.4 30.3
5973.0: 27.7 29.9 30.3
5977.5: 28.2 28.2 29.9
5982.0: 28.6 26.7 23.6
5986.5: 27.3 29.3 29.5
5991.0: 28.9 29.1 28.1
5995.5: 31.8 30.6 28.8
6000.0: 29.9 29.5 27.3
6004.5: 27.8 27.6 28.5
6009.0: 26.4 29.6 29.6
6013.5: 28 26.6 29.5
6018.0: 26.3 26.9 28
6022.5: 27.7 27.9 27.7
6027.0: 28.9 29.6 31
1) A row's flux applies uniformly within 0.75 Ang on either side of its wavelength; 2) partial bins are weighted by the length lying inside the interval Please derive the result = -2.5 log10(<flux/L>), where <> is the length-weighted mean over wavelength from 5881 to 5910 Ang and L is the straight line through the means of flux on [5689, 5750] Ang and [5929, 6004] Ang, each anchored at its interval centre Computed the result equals 0.38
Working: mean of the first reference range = 26.5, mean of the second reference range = 28.1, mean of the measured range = 19.4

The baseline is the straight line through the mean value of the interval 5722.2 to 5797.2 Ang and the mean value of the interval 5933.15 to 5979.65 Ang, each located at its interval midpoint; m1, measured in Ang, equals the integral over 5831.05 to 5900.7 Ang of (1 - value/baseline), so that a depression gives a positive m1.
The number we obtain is 8.2 Ang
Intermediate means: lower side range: 27.5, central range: 24.5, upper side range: 28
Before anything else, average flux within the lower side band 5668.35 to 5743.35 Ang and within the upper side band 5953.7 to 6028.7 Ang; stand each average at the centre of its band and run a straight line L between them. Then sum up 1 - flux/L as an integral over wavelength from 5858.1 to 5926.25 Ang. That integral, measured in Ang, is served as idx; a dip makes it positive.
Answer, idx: 9.0 Ang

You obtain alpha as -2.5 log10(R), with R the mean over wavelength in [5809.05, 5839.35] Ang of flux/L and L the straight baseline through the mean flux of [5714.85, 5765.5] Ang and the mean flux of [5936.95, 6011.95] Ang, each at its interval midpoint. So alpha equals -0.047 mag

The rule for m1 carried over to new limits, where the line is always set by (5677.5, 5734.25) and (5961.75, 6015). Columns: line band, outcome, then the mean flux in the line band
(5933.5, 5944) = 0.52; 26.8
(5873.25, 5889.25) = 1.53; 25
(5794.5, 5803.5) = -1.10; 30.3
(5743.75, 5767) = -0.40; 27.1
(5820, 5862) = -0.63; 27.8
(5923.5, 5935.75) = 0.54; 26.9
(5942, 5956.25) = 0.17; 27.9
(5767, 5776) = -0.74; 29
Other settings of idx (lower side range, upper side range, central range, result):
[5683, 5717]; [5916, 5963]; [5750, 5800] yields -3.38 Ang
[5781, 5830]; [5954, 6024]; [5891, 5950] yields 8.14 Ang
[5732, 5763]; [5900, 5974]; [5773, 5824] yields -3.40 Ang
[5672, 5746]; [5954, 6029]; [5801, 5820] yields -1.76 Ang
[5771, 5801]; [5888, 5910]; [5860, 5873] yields -4.10 Ang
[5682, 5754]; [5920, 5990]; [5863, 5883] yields -0.40 Ang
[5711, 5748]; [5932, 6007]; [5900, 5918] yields 1.18 Ang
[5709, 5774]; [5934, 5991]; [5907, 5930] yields 0.60 Ang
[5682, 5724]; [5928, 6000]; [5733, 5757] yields -0.62 Ang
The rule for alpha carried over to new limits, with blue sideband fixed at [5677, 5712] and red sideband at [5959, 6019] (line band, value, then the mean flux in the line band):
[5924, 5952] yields 0.023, 27.4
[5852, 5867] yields 0.023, 26.6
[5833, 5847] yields -0.065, 28.7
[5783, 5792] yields 0.021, 26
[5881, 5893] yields 0.454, 18.1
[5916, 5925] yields 0.046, 26.6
